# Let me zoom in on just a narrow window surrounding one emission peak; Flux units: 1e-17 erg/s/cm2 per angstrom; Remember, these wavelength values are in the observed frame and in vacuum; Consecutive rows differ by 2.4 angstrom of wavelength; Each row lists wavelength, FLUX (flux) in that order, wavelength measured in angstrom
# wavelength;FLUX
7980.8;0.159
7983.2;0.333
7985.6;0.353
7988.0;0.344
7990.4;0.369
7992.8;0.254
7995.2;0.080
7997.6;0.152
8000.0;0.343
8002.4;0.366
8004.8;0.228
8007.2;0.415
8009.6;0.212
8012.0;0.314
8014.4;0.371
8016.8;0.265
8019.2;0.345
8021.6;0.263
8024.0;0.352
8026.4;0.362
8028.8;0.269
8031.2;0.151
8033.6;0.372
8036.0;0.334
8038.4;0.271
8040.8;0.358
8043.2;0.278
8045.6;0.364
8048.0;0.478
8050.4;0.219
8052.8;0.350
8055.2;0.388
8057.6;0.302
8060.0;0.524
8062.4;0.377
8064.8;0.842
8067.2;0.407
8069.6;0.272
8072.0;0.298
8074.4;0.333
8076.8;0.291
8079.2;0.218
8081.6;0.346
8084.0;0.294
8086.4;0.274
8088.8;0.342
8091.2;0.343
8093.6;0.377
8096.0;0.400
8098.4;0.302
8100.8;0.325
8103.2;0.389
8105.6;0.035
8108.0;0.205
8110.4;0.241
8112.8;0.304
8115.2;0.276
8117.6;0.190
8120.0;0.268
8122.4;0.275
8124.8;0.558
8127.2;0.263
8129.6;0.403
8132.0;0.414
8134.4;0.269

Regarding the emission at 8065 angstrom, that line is [O III]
